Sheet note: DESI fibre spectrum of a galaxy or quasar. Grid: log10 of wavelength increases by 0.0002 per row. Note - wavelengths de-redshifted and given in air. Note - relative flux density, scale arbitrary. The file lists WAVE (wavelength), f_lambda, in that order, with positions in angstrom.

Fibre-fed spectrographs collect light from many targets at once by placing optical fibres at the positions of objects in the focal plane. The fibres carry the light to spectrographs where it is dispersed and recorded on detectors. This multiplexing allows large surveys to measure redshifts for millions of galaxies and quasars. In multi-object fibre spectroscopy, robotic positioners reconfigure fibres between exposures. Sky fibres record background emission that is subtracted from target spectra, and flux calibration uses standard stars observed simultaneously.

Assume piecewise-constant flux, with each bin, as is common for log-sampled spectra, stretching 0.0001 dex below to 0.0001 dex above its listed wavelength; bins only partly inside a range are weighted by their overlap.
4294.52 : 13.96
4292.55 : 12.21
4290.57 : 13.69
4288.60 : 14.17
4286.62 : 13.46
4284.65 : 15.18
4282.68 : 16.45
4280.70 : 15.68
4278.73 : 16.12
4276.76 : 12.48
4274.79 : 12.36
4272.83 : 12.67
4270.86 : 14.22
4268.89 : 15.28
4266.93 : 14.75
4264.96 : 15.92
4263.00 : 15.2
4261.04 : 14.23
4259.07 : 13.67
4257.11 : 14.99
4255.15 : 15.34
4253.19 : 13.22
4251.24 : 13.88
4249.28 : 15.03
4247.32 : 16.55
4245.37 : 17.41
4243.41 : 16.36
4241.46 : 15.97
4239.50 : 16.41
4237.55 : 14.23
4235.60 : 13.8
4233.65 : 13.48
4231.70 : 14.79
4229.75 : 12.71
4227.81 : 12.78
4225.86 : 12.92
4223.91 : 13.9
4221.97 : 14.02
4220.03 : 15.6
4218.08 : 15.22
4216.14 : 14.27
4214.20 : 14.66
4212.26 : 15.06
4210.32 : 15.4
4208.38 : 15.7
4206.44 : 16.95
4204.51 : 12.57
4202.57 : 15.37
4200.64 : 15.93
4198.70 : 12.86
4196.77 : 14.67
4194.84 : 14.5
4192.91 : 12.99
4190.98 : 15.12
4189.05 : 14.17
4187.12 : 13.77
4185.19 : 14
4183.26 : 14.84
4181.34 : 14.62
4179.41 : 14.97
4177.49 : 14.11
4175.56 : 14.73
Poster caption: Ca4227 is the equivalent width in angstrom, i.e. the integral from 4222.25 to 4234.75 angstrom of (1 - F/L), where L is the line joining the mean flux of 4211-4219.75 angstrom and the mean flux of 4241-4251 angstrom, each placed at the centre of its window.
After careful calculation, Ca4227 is 1.6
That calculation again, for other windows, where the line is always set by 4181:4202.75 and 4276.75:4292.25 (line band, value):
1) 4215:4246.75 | -0.3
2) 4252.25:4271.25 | -0.1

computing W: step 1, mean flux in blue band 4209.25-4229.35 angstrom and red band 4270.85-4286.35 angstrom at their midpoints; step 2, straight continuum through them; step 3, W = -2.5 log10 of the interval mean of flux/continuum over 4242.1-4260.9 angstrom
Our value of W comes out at -0.06 mag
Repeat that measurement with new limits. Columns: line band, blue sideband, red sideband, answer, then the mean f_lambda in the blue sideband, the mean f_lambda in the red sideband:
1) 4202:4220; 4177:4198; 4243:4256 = -0.02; 14.3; 15.4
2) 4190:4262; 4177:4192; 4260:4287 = -0.01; 14.5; 14.6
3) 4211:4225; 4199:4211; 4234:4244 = 0.04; 15.2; 15.2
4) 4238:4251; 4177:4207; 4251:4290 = -0.11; 14.4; 14.5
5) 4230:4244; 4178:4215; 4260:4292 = -0.02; 14.6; 14.5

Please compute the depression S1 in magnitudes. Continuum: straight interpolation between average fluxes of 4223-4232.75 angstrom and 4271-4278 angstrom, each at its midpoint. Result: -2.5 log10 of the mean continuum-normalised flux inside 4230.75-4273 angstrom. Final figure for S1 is -0.14 mag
